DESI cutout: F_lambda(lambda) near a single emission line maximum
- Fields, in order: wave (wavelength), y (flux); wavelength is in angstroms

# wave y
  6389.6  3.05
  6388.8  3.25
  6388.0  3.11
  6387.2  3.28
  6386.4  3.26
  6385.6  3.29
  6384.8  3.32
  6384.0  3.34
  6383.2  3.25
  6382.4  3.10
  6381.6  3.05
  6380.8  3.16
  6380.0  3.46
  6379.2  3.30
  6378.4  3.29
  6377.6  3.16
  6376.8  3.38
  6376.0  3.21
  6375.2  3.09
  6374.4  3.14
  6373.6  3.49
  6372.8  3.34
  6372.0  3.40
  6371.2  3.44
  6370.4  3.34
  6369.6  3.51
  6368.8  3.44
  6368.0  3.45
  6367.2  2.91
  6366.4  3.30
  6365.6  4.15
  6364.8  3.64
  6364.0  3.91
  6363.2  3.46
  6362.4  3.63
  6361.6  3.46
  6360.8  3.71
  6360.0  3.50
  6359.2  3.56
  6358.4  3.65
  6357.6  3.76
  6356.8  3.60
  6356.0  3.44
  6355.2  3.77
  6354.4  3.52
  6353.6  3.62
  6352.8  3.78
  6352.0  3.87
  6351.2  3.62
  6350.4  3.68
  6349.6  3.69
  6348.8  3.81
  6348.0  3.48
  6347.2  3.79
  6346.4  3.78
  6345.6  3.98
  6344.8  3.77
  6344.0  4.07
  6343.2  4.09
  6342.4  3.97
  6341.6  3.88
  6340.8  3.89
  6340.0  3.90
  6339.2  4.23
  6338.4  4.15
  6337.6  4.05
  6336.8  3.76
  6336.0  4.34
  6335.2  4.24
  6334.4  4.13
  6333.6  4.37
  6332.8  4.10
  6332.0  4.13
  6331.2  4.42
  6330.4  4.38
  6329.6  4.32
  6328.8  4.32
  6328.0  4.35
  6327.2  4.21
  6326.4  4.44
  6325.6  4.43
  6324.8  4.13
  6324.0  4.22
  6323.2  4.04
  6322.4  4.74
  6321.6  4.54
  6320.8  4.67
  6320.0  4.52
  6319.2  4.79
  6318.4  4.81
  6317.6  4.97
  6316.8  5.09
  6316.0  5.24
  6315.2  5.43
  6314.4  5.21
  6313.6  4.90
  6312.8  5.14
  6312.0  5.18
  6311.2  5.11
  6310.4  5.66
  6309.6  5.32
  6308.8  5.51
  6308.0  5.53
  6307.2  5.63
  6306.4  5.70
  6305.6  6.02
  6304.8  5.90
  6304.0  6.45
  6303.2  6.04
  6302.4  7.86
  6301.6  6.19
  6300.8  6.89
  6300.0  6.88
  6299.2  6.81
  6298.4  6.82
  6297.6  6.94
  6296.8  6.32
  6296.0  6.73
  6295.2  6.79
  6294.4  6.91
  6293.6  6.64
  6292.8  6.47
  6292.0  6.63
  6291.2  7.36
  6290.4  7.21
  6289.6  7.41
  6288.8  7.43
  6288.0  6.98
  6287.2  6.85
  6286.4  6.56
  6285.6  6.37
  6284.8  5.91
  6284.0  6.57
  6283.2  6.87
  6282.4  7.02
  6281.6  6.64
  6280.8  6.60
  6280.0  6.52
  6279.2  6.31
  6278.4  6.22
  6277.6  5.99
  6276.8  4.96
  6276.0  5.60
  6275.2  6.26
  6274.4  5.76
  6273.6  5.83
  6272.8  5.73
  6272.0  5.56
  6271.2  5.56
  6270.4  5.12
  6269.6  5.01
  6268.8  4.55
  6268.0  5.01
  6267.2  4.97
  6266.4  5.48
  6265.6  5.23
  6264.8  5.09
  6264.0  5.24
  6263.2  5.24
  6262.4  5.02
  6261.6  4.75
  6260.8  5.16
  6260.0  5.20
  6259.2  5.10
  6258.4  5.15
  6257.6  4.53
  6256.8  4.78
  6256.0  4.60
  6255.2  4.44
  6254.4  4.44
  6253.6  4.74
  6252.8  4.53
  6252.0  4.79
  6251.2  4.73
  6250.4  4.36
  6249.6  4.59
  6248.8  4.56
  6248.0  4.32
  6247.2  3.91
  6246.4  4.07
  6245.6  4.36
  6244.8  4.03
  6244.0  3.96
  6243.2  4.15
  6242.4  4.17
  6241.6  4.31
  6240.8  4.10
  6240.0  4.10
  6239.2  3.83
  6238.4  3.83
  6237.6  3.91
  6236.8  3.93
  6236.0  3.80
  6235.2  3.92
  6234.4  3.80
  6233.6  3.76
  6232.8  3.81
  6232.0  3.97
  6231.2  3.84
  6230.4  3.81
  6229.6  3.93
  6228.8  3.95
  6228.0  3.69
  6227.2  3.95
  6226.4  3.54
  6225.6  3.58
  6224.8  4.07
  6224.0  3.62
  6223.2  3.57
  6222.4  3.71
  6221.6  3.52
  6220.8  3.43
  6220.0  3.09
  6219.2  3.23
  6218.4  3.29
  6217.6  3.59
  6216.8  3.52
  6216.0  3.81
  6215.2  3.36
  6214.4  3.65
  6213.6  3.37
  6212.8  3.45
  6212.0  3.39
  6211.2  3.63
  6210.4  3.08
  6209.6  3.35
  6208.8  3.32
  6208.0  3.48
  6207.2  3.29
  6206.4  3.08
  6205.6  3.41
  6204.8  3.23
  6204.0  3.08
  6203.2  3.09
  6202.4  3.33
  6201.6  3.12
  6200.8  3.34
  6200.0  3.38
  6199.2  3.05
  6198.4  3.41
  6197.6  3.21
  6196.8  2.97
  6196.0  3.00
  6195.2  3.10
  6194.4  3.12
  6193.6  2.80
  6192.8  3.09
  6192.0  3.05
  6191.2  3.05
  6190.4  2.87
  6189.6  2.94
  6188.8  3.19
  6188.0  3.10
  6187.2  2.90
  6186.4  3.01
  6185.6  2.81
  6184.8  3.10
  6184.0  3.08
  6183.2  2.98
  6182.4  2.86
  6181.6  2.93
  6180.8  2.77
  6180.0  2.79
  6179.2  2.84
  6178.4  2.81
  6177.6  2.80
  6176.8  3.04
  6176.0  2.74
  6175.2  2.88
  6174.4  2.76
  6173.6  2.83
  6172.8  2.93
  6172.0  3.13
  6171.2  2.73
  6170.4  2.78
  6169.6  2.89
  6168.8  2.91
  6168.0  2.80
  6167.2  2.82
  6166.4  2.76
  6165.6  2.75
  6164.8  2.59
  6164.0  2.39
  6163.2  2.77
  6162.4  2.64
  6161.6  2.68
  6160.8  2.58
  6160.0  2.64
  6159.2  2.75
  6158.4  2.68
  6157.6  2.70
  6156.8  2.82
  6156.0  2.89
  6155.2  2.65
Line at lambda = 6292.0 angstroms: C IV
